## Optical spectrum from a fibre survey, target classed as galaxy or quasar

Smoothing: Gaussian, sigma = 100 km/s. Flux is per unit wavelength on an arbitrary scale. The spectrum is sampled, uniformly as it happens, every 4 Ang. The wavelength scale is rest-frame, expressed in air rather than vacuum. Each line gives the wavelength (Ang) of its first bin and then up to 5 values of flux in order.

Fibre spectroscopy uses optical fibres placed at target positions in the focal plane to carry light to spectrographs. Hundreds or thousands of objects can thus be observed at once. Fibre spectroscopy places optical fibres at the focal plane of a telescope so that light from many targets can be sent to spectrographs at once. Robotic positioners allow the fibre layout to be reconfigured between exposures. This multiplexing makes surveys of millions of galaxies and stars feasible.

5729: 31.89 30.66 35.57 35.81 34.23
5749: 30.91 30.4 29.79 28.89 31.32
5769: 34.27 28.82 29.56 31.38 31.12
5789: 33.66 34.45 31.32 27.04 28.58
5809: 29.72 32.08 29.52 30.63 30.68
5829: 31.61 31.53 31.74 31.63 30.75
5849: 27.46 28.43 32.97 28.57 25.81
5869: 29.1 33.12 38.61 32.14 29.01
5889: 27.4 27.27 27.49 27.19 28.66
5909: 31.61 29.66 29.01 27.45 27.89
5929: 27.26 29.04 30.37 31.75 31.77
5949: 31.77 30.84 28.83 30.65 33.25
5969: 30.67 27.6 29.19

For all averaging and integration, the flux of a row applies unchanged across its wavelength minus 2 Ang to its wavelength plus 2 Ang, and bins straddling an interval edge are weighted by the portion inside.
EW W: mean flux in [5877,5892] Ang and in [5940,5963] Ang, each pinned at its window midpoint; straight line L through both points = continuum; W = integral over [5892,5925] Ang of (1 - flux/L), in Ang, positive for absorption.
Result 2.3 Ang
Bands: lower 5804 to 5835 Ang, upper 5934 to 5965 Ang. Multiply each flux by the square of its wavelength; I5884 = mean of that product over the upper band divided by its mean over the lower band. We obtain 1.06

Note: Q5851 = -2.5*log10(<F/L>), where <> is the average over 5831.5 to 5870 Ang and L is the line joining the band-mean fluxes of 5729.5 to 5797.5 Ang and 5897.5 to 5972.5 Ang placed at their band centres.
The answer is 0.037 mag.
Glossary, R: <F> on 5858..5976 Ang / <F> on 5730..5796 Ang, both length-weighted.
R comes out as 0.93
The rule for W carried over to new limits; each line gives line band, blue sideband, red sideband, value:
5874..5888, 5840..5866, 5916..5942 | -1.7 Ang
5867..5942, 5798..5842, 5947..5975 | 2.0 Ang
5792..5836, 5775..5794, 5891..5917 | 0.7 Ang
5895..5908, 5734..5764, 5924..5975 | 1.1 Ang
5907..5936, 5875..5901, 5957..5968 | 1.6 Ang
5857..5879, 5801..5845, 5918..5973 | -0.6 Ang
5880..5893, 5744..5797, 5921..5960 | 0.6 Ang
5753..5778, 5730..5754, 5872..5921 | 1.6 Ang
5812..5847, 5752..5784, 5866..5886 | 0.5 Ang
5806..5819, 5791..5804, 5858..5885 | 0.2 Ang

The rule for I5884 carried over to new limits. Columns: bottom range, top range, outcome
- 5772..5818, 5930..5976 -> 1.05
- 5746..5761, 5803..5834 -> 1.03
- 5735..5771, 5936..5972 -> 1.03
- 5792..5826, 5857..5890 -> 1.04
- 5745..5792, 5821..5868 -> 0.99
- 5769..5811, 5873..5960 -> 1.01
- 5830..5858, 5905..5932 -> 0.97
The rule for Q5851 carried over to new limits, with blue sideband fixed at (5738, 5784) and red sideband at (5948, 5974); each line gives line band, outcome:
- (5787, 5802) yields -0.02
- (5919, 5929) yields 0.12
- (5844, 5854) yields 0.09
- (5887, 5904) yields 0.13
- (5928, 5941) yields 0.04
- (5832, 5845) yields -0.01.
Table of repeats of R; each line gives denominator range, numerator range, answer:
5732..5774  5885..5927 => 0.89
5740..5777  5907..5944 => 0.94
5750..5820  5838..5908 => 0.97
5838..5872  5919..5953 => 1.01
